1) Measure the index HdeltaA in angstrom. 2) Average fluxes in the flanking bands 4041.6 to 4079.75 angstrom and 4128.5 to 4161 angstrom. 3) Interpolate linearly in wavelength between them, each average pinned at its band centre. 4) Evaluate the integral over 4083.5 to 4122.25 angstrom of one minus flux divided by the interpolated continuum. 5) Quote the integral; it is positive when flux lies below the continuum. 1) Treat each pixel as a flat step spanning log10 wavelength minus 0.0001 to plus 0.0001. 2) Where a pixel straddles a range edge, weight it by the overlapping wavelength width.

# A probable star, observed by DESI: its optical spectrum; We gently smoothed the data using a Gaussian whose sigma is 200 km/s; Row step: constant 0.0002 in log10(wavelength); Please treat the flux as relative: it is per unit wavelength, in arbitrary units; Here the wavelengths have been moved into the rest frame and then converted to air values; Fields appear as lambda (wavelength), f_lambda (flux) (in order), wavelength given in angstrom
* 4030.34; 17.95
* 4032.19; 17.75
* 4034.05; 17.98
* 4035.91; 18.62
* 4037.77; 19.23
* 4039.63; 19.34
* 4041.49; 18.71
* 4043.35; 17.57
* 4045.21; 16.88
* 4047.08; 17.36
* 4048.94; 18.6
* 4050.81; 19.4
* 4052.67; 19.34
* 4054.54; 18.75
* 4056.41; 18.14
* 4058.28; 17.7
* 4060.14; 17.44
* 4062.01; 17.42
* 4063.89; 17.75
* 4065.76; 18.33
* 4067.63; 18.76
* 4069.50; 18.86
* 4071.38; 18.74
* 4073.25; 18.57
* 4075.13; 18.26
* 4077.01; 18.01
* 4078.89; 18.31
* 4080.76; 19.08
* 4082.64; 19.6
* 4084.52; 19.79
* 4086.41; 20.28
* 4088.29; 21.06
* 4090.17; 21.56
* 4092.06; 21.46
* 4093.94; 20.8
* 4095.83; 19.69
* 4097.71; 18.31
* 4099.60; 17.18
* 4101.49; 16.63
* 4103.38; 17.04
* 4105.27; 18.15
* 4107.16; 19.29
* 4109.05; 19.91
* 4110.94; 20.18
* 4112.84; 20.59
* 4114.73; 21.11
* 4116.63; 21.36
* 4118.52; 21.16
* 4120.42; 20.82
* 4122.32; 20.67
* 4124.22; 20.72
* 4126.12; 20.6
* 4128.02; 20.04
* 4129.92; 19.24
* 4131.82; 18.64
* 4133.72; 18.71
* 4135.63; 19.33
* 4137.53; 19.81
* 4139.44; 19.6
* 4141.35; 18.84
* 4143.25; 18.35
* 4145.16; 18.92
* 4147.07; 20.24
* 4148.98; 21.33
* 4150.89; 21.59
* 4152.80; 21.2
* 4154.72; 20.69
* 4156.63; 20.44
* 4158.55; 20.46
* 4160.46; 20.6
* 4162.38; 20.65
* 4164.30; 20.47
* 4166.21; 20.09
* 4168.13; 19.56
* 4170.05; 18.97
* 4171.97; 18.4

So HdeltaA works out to -1.6 angstrom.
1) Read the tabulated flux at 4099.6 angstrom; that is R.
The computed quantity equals 17.18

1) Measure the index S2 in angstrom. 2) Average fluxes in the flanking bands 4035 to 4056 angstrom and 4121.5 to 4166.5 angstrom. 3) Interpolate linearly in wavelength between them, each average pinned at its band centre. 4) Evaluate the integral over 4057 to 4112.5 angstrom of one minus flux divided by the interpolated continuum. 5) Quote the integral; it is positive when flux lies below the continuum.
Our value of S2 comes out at 0.6 angstrom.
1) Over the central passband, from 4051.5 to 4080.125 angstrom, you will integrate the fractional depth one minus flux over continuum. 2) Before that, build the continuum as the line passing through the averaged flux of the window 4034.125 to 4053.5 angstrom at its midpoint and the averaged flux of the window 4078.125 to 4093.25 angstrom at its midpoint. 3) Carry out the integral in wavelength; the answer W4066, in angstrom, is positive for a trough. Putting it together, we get 1.6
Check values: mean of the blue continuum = 18.5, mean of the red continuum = 20.2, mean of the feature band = 18.3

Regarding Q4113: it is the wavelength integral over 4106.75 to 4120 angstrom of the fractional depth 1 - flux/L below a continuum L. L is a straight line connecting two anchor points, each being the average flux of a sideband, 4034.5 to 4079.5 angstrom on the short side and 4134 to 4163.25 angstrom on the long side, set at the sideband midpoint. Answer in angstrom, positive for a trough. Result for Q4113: -0.8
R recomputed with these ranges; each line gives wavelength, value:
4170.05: 18.97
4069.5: 18.86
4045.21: 16.88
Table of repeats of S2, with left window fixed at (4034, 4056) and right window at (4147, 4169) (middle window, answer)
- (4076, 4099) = -0.58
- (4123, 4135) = 0.24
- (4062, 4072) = 0.28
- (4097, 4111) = 0.99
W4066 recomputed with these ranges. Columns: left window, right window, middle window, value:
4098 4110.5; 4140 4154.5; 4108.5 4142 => -1.8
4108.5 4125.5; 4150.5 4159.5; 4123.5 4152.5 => 1.4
